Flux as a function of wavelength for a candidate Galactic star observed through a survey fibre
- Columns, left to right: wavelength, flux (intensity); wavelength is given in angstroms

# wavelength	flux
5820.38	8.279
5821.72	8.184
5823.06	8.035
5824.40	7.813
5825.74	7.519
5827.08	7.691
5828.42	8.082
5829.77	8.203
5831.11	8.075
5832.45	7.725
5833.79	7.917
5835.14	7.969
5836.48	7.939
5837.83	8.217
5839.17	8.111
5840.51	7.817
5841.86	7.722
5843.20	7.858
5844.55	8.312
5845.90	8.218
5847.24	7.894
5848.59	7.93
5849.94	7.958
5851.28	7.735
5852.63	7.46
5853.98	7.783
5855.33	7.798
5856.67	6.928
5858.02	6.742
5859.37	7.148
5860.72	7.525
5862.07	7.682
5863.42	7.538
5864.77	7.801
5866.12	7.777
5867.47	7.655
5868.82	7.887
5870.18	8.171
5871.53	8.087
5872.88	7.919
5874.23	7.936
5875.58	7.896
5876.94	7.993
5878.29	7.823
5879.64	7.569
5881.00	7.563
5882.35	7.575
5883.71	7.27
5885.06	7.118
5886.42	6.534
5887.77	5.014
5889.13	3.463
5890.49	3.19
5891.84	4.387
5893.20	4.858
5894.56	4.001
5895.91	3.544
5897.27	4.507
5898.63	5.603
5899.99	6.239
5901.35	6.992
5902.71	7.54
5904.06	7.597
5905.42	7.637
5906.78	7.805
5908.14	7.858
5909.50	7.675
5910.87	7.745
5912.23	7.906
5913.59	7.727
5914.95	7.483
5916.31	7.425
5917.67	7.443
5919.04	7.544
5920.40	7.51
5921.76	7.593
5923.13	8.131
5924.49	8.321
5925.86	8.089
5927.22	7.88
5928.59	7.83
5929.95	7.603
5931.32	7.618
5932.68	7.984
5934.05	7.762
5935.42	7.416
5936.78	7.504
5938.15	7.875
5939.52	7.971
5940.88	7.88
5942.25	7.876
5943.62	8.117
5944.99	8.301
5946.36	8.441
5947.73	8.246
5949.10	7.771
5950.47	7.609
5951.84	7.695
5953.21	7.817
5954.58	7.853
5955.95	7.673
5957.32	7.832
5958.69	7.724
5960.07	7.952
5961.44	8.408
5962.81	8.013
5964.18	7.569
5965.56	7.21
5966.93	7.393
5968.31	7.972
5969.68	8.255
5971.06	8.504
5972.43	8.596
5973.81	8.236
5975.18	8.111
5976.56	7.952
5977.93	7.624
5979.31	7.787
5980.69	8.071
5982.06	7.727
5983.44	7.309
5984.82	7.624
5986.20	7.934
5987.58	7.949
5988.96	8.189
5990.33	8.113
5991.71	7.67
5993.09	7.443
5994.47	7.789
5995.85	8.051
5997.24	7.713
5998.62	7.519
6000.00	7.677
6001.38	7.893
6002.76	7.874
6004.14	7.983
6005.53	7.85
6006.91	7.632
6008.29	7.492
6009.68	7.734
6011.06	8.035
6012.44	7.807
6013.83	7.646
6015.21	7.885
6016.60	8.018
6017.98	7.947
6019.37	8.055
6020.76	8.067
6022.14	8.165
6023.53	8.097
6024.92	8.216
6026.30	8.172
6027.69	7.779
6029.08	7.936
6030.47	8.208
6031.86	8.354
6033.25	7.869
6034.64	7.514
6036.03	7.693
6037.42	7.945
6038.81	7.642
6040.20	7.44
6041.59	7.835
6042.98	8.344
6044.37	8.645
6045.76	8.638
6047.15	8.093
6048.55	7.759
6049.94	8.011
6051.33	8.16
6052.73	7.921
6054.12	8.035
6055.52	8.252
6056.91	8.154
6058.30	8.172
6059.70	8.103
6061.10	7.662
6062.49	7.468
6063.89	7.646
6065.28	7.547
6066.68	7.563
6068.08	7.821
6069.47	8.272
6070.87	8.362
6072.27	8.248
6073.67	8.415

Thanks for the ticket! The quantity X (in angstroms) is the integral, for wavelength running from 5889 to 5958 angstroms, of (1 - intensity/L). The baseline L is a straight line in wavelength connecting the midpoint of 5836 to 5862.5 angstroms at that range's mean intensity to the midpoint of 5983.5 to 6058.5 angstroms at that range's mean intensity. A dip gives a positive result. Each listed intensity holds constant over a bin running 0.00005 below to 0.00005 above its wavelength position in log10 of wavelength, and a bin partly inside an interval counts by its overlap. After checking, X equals 5.36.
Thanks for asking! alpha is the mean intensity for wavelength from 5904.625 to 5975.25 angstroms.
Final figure 7.85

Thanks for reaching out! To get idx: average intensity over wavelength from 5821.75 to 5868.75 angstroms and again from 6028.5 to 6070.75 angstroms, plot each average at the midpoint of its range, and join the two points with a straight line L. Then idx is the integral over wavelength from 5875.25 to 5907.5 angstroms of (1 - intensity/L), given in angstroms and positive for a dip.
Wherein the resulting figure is 6.62 angstroms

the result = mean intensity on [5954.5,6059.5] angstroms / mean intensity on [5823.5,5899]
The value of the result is 1.1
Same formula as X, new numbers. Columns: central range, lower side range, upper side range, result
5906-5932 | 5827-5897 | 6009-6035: -0.9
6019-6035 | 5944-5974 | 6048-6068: -0.3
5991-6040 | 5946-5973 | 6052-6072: 0.4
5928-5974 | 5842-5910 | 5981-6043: -2.5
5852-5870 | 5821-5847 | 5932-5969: 0.9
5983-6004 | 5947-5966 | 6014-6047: 0.3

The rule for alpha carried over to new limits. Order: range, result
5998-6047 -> 7.94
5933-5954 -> 7.89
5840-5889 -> 7.55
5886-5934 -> 6.77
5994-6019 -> 7.81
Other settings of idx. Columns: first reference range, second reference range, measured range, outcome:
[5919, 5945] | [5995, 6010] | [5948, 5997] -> -0.49 angstroms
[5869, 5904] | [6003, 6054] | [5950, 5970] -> -1.63 angstroms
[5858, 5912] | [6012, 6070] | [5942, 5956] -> -1.28 angstroms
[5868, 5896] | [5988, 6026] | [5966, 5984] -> -1.02 angstroms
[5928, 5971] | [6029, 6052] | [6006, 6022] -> 0.21 angstroms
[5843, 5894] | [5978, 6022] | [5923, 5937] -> -0.64 angstroms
